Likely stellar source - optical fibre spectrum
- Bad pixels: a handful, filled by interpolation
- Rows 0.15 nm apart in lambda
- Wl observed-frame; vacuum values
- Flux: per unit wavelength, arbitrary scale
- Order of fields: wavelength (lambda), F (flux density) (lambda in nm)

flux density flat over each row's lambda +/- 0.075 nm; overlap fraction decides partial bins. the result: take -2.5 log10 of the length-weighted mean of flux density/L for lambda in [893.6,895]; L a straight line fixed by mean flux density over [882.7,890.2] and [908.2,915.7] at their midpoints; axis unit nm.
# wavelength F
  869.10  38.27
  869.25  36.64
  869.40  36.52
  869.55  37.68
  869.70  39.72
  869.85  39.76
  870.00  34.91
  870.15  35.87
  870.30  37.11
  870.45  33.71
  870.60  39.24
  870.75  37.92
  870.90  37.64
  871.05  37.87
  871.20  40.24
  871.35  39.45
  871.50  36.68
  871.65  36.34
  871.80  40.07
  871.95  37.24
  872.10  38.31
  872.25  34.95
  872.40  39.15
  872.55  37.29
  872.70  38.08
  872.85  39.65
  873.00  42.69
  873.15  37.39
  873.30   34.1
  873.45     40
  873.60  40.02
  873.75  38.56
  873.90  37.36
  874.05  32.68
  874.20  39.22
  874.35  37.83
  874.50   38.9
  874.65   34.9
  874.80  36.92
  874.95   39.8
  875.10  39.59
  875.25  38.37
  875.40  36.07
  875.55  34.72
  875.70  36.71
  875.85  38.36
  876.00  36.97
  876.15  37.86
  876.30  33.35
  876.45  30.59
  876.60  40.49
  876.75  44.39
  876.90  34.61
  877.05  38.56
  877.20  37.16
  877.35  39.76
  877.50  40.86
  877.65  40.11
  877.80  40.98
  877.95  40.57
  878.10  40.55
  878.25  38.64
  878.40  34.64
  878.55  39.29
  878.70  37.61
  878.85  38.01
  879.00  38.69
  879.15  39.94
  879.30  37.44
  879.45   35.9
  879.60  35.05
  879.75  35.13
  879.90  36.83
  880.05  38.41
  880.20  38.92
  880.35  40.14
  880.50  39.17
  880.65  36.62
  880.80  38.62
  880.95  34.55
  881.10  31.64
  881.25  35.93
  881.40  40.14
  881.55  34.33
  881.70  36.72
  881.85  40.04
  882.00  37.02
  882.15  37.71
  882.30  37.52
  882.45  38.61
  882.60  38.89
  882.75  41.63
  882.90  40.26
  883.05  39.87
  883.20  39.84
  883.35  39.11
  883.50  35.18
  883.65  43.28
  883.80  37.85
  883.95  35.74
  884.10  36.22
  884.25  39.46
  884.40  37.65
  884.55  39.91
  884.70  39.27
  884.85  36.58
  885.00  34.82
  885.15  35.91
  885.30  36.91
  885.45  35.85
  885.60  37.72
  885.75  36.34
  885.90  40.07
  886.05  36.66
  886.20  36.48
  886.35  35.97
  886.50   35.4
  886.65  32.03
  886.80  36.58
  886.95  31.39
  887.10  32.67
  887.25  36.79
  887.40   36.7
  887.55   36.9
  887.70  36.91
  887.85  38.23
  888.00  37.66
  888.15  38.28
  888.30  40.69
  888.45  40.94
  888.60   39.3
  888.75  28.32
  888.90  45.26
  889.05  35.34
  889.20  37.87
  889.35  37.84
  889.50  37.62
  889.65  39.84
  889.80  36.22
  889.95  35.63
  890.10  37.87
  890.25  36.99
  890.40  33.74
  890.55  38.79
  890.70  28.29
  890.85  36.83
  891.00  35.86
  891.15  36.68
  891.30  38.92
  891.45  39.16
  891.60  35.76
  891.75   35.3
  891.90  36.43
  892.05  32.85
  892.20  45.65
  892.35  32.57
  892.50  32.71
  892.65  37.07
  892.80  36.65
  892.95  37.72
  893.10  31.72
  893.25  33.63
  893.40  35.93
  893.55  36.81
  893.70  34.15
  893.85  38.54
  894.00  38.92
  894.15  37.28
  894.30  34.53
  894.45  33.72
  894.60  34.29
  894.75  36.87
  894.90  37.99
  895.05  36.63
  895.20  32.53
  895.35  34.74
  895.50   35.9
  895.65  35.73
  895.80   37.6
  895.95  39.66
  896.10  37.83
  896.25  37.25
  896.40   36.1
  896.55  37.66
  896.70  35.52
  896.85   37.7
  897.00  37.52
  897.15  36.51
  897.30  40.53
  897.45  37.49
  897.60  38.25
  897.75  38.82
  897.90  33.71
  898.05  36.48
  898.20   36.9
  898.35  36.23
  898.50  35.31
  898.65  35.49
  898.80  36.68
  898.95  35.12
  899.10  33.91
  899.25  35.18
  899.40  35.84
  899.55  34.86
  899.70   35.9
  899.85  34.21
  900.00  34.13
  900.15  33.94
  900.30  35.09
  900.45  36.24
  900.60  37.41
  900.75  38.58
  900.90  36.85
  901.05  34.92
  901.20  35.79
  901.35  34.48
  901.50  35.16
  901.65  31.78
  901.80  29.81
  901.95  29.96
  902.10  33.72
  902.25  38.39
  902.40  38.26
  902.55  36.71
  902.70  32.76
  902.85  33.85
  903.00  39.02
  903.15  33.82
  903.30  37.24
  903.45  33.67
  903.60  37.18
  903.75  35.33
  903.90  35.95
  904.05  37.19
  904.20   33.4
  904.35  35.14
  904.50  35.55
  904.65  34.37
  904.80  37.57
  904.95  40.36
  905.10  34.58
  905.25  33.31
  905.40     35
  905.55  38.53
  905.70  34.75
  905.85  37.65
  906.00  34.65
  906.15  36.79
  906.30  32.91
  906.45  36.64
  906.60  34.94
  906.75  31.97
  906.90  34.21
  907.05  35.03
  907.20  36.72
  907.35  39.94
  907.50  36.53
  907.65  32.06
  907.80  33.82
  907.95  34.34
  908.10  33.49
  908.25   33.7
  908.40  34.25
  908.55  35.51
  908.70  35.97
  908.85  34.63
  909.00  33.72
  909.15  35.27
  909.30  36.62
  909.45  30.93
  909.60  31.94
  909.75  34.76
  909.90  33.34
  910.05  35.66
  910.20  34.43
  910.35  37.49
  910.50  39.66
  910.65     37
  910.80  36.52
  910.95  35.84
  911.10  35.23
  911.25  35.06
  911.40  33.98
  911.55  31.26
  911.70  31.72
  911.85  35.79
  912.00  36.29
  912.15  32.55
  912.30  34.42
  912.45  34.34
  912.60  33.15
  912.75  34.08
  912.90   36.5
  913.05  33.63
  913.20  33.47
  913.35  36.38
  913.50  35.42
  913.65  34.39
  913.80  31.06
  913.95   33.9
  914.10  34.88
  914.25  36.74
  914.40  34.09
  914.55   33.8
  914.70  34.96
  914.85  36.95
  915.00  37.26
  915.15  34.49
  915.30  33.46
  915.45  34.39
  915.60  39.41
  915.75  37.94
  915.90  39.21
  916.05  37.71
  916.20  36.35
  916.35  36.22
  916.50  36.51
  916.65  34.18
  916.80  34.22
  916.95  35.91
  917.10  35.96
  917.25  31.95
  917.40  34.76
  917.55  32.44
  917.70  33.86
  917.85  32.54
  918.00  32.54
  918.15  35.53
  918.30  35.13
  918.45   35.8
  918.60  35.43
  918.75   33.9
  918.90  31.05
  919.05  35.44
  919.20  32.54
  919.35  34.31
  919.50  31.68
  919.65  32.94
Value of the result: 0.010 mag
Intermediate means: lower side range 37.4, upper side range 34.8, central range 36.3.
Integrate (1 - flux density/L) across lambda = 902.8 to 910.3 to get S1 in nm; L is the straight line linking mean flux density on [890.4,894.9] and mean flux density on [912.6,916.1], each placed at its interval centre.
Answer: 0.08 nm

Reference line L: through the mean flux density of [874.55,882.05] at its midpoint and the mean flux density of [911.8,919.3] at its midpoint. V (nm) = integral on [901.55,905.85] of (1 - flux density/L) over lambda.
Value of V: 0.05 nm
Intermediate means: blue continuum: 37.6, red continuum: 34.9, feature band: 35.3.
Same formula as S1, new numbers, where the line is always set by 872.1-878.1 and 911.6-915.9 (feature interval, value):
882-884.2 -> -0.08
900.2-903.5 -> 0.06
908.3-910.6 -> 0.02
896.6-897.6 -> -0.04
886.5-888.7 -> 0.02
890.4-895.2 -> 0.08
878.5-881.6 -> 0.03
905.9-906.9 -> 0.02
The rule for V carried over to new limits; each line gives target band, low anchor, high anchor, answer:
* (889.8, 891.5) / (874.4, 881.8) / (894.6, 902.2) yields 0.01 nm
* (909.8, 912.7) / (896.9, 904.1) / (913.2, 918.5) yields 0.03 nm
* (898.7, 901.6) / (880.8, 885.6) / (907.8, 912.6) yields 0.03 nm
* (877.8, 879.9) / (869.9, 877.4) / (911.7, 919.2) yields -0.04 nm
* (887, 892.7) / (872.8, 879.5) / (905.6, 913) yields -0.02 nm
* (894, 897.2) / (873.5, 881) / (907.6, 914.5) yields -0.03 nm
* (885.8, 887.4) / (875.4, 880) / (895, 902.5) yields 0.06 nm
